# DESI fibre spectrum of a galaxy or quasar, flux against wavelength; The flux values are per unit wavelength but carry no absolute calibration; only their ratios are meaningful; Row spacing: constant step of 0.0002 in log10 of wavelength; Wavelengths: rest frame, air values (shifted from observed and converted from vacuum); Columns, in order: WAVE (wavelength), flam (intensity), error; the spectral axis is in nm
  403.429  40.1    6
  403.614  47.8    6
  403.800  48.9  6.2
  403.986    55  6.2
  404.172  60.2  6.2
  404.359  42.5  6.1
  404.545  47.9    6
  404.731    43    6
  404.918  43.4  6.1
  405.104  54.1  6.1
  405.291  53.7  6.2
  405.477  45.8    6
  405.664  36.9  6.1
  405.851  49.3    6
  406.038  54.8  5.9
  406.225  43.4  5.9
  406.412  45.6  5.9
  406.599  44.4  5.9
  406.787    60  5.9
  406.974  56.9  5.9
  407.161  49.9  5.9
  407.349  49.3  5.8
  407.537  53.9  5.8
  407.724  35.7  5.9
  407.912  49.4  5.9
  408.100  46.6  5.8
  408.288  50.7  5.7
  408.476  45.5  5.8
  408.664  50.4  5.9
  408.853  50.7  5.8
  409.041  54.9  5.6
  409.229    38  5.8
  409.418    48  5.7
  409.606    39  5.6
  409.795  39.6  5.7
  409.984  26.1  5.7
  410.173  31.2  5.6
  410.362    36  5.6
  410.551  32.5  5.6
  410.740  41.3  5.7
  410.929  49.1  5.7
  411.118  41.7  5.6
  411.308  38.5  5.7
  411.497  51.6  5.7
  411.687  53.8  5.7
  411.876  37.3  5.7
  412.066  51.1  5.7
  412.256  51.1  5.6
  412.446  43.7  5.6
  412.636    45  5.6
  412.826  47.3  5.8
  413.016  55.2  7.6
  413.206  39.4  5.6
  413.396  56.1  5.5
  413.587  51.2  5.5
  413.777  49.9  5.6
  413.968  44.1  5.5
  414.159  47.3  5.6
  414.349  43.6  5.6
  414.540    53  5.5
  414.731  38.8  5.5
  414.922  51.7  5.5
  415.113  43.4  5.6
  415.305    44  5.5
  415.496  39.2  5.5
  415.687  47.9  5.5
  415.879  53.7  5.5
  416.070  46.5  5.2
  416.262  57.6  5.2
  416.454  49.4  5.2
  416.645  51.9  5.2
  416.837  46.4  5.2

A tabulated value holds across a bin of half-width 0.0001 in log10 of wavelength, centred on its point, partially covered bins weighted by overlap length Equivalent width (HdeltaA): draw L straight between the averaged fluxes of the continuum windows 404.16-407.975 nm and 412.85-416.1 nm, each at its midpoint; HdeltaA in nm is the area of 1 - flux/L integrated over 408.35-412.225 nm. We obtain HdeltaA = 0.39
